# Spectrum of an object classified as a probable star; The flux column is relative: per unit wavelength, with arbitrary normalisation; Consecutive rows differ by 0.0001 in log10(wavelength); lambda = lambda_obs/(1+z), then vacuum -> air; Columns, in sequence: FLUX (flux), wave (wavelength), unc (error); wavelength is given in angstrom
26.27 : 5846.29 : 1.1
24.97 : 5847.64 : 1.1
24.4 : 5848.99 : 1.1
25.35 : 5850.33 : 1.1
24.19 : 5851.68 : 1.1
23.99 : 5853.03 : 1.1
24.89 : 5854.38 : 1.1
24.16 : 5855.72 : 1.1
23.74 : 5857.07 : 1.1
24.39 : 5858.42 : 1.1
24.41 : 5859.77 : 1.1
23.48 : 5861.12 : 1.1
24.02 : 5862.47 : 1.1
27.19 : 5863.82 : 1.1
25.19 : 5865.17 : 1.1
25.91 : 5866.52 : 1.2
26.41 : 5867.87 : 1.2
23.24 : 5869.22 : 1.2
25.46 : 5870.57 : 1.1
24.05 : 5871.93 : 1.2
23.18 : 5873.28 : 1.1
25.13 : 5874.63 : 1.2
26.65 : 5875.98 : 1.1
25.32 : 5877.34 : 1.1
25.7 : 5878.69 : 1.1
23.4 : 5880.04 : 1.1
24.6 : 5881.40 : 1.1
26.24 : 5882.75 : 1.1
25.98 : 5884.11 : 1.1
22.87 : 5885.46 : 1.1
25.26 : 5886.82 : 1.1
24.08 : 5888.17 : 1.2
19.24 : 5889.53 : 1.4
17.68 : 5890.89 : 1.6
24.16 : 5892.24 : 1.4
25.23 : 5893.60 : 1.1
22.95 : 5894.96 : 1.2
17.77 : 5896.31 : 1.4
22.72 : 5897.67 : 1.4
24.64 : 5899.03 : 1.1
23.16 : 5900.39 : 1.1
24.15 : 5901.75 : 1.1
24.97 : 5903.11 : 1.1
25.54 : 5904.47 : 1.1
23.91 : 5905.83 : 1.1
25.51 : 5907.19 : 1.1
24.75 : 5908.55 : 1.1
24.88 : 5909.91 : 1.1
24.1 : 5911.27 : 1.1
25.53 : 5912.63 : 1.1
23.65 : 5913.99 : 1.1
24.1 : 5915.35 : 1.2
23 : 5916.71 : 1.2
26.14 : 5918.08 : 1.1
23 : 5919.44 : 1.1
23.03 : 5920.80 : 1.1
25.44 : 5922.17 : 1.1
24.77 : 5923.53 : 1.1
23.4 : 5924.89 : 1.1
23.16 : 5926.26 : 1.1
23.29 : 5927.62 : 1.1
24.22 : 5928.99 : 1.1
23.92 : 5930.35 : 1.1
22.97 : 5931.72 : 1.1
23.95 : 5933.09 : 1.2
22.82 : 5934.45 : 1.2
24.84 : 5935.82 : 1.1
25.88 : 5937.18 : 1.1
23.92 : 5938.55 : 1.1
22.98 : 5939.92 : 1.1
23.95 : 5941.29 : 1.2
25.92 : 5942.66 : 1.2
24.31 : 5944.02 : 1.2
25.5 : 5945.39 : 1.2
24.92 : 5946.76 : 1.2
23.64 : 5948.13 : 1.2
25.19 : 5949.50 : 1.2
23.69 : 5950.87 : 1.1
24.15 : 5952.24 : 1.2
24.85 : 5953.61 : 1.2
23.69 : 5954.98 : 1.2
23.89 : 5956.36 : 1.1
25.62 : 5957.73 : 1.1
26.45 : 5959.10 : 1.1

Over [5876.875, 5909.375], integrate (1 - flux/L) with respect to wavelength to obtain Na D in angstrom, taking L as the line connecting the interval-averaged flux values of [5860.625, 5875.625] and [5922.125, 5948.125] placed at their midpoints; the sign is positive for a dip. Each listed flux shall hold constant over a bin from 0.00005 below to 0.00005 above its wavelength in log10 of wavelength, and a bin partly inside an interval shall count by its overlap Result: 1.2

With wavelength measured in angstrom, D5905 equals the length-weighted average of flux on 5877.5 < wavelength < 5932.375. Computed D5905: 23.8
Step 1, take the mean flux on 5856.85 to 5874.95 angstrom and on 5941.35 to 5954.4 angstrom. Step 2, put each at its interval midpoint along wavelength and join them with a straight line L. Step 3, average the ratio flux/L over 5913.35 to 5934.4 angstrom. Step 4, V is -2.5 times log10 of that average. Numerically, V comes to 0.037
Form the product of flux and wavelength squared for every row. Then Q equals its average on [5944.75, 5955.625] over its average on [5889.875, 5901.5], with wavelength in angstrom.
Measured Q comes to 1.1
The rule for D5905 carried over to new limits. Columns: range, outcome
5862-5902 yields 24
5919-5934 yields 23.7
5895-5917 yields 23.9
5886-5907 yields 23.1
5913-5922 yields 24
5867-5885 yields 25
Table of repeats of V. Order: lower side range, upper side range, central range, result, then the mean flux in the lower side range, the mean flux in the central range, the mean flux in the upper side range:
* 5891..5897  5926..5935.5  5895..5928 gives -0.054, 22.1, 23.9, 23.5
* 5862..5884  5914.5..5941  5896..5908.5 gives 0.030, 25.1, 23.8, 23.9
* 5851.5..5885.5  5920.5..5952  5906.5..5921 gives 0.000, 24.8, 24.4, 24.2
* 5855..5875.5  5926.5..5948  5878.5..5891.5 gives 0.050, 24.7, 23.4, 24.2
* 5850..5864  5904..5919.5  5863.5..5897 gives 0.017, 24.4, 24.1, 24.6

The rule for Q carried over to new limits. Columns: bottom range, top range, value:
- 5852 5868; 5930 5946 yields 1.01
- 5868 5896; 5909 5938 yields 1.02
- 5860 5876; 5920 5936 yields 0.97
